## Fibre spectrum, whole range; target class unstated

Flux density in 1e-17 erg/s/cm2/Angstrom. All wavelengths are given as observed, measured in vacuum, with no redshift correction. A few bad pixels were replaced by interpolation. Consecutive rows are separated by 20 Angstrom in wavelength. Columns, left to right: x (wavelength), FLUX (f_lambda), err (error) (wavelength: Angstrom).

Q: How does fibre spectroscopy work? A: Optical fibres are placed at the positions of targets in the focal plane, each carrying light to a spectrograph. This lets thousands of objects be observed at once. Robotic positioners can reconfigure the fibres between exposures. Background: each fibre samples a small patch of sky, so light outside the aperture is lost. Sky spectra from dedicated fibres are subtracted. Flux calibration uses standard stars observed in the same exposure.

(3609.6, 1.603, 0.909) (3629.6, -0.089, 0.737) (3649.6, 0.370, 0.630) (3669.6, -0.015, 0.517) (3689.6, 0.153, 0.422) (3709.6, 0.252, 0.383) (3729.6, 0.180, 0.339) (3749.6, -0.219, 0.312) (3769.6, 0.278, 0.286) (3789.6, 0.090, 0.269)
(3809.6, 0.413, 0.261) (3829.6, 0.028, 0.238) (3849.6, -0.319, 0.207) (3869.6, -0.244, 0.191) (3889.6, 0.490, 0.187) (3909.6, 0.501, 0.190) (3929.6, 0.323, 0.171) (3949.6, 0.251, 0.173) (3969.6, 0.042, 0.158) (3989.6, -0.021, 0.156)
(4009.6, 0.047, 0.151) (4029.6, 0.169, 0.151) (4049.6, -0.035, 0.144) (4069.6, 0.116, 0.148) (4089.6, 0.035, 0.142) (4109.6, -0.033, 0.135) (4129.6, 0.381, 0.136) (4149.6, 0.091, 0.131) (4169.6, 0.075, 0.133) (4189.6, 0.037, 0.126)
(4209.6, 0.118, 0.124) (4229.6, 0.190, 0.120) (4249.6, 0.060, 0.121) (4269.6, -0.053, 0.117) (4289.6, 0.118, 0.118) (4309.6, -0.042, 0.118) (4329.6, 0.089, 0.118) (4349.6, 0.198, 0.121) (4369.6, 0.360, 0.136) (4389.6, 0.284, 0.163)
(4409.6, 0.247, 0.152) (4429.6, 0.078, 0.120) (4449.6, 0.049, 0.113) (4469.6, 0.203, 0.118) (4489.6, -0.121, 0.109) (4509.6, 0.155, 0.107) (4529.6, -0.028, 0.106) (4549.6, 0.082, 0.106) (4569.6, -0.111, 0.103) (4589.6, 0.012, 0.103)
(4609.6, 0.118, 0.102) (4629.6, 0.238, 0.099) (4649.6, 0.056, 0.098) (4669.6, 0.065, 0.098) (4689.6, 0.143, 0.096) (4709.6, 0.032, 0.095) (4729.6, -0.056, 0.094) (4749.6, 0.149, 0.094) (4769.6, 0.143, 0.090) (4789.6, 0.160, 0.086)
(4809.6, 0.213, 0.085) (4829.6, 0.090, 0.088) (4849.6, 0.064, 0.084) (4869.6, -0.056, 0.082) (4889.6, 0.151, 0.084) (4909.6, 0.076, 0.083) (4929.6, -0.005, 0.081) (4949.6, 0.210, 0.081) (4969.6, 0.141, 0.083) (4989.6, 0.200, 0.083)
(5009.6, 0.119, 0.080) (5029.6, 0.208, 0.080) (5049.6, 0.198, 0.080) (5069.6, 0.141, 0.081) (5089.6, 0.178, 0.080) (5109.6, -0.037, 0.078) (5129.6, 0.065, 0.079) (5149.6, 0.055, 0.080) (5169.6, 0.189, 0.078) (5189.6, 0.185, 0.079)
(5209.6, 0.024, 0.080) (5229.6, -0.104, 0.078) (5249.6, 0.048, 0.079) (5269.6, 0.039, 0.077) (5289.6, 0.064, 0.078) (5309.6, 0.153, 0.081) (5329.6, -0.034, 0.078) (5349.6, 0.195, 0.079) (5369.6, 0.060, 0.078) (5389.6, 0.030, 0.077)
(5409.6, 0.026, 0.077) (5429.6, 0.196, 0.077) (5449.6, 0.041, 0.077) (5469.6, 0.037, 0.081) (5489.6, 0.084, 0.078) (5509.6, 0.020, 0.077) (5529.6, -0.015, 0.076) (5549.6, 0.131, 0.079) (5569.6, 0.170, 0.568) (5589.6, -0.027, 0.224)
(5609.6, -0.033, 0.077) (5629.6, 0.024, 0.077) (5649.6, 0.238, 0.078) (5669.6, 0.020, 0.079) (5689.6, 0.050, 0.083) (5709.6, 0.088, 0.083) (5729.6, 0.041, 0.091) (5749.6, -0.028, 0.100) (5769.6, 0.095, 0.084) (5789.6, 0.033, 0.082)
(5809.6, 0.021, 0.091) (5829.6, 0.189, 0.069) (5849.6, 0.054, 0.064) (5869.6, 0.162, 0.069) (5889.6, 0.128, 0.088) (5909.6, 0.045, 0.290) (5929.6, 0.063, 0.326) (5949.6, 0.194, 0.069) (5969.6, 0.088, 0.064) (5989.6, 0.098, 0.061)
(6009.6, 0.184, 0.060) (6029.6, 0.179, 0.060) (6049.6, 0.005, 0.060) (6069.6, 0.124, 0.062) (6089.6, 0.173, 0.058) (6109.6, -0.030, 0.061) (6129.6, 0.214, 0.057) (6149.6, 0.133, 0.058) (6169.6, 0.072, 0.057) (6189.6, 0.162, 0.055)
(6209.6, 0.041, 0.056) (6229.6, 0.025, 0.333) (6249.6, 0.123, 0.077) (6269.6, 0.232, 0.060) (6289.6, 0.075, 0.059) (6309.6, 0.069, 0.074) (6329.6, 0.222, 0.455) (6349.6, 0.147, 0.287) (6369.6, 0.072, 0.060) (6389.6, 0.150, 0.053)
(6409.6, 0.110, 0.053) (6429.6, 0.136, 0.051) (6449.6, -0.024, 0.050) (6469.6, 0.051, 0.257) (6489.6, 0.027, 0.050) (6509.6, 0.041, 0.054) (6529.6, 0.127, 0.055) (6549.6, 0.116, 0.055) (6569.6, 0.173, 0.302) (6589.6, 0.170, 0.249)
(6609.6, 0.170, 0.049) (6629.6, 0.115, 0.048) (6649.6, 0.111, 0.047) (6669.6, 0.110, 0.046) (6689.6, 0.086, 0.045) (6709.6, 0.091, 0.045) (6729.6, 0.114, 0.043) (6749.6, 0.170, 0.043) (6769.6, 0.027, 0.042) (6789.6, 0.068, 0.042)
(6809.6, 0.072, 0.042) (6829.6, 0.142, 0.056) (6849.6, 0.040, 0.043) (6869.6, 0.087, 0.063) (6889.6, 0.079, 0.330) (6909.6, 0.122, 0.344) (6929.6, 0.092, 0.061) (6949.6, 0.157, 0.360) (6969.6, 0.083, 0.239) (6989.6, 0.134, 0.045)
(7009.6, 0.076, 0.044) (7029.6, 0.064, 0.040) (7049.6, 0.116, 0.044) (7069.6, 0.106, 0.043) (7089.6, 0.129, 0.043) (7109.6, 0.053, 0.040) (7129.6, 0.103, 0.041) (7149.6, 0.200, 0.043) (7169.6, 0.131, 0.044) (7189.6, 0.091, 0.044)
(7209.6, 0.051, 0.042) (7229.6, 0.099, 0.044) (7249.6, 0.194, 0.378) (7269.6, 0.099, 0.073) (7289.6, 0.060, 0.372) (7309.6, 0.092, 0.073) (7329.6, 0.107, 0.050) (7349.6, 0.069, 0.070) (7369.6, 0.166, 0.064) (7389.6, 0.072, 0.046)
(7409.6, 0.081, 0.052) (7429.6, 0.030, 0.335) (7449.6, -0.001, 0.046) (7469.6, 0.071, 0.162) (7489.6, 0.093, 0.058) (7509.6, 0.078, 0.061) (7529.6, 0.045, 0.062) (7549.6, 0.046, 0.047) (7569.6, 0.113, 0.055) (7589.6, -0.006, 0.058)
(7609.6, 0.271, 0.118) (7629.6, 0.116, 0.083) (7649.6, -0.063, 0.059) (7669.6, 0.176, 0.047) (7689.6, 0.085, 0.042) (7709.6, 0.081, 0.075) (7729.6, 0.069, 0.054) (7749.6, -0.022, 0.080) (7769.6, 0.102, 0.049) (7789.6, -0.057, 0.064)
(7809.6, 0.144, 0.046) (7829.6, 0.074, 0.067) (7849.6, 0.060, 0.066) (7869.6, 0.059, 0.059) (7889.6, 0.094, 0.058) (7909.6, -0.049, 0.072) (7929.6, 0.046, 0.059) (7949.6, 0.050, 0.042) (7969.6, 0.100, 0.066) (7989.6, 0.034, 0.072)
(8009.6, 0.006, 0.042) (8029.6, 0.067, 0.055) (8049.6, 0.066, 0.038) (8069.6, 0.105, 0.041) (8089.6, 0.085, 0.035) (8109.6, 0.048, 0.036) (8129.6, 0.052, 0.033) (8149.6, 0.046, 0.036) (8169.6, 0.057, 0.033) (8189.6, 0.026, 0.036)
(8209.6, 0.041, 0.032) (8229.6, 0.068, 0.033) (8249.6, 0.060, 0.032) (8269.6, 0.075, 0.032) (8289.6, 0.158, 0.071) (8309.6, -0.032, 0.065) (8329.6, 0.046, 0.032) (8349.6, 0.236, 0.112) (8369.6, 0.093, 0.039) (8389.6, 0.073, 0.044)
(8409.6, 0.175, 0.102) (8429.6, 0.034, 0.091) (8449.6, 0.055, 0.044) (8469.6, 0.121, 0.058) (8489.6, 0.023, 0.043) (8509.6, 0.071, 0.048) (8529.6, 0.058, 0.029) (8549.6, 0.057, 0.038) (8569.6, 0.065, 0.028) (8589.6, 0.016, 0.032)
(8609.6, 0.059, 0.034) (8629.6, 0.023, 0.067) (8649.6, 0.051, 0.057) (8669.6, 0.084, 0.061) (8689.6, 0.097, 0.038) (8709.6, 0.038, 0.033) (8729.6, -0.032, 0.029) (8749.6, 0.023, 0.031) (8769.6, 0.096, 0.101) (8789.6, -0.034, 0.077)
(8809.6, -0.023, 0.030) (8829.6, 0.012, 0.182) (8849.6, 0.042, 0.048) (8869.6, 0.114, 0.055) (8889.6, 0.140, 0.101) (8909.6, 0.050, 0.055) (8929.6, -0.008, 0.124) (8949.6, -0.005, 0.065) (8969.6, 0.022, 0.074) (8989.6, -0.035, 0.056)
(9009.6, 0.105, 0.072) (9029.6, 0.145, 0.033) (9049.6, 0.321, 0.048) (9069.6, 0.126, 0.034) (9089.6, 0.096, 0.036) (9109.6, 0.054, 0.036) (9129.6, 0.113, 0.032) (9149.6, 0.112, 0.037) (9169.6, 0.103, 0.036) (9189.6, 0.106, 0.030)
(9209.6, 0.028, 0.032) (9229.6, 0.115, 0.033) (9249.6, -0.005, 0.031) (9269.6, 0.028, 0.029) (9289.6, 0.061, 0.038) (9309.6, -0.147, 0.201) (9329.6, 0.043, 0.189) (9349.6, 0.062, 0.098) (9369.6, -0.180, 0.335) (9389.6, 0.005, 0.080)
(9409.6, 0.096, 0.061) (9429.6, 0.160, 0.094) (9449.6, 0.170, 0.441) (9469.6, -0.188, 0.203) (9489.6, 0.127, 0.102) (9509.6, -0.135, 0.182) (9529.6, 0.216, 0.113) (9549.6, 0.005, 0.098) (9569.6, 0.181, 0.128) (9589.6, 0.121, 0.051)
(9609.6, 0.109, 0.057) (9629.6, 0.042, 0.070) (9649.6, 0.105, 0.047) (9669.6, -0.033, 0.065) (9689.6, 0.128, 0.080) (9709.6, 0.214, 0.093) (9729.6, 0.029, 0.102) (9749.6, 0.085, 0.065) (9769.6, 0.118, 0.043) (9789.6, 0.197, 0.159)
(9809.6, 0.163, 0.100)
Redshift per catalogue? 1.425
